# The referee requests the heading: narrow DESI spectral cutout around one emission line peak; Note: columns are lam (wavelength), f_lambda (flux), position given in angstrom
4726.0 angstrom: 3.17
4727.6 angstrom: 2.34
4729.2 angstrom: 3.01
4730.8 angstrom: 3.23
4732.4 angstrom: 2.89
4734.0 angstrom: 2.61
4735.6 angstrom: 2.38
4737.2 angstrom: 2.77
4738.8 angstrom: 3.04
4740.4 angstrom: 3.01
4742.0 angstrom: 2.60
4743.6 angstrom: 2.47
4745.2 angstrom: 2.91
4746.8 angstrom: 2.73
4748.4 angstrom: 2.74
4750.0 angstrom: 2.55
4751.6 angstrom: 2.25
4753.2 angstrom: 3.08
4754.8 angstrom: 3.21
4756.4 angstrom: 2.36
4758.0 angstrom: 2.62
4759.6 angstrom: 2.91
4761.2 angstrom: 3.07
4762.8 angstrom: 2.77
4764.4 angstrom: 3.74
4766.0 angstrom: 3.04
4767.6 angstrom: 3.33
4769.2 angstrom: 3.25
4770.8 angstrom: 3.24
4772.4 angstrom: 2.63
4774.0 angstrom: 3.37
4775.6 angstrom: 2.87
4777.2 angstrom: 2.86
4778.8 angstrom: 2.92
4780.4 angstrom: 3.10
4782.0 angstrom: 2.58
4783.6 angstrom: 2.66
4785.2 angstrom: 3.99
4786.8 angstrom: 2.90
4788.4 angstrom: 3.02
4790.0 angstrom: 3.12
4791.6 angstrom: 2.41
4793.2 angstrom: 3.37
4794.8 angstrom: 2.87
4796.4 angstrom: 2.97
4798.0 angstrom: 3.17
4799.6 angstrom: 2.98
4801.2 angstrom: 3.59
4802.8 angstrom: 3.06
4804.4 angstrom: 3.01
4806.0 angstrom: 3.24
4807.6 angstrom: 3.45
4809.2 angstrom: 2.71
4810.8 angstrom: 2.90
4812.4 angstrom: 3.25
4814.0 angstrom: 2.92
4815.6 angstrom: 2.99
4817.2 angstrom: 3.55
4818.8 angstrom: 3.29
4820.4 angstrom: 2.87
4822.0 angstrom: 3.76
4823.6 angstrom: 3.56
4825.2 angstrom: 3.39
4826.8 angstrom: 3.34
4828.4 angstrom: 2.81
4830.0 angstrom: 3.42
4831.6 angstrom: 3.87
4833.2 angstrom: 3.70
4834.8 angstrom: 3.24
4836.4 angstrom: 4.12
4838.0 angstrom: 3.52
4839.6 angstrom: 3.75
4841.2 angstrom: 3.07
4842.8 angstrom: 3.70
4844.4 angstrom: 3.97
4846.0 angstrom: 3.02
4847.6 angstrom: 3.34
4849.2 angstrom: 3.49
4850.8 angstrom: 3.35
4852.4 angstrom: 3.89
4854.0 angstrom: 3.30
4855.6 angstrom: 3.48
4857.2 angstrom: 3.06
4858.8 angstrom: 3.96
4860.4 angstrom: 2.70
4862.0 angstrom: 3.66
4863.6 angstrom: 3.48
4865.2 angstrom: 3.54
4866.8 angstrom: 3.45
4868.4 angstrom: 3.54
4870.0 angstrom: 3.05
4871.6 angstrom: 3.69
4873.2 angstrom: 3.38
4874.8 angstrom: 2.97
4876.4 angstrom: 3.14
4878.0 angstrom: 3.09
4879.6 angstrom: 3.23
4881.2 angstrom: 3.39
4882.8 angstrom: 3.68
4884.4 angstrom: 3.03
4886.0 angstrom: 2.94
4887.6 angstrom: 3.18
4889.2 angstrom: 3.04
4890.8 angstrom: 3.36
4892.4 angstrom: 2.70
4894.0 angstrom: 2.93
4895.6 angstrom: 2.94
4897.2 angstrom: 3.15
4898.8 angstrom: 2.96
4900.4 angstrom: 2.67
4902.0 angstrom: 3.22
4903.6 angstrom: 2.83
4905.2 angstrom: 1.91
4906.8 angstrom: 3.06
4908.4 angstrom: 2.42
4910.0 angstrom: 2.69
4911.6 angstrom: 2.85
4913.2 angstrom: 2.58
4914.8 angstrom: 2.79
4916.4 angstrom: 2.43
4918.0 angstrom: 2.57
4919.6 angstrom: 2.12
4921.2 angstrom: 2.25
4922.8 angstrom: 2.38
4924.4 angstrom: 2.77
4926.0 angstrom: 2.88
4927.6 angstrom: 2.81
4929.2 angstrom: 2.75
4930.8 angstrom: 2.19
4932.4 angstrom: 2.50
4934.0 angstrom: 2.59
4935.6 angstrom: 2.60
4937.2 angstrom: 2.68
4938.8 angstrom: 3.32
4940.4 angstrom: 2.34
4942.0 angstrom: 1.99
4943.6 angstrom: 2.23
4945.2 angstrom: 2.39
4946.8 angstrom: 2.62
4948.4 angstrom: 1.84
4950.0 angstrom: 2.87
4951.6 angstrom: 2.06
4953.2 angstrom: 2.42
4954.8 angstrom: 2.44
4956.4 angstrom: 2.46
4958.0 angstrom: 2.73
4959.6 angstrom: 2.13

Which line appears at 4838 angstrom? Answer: C III] 1909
